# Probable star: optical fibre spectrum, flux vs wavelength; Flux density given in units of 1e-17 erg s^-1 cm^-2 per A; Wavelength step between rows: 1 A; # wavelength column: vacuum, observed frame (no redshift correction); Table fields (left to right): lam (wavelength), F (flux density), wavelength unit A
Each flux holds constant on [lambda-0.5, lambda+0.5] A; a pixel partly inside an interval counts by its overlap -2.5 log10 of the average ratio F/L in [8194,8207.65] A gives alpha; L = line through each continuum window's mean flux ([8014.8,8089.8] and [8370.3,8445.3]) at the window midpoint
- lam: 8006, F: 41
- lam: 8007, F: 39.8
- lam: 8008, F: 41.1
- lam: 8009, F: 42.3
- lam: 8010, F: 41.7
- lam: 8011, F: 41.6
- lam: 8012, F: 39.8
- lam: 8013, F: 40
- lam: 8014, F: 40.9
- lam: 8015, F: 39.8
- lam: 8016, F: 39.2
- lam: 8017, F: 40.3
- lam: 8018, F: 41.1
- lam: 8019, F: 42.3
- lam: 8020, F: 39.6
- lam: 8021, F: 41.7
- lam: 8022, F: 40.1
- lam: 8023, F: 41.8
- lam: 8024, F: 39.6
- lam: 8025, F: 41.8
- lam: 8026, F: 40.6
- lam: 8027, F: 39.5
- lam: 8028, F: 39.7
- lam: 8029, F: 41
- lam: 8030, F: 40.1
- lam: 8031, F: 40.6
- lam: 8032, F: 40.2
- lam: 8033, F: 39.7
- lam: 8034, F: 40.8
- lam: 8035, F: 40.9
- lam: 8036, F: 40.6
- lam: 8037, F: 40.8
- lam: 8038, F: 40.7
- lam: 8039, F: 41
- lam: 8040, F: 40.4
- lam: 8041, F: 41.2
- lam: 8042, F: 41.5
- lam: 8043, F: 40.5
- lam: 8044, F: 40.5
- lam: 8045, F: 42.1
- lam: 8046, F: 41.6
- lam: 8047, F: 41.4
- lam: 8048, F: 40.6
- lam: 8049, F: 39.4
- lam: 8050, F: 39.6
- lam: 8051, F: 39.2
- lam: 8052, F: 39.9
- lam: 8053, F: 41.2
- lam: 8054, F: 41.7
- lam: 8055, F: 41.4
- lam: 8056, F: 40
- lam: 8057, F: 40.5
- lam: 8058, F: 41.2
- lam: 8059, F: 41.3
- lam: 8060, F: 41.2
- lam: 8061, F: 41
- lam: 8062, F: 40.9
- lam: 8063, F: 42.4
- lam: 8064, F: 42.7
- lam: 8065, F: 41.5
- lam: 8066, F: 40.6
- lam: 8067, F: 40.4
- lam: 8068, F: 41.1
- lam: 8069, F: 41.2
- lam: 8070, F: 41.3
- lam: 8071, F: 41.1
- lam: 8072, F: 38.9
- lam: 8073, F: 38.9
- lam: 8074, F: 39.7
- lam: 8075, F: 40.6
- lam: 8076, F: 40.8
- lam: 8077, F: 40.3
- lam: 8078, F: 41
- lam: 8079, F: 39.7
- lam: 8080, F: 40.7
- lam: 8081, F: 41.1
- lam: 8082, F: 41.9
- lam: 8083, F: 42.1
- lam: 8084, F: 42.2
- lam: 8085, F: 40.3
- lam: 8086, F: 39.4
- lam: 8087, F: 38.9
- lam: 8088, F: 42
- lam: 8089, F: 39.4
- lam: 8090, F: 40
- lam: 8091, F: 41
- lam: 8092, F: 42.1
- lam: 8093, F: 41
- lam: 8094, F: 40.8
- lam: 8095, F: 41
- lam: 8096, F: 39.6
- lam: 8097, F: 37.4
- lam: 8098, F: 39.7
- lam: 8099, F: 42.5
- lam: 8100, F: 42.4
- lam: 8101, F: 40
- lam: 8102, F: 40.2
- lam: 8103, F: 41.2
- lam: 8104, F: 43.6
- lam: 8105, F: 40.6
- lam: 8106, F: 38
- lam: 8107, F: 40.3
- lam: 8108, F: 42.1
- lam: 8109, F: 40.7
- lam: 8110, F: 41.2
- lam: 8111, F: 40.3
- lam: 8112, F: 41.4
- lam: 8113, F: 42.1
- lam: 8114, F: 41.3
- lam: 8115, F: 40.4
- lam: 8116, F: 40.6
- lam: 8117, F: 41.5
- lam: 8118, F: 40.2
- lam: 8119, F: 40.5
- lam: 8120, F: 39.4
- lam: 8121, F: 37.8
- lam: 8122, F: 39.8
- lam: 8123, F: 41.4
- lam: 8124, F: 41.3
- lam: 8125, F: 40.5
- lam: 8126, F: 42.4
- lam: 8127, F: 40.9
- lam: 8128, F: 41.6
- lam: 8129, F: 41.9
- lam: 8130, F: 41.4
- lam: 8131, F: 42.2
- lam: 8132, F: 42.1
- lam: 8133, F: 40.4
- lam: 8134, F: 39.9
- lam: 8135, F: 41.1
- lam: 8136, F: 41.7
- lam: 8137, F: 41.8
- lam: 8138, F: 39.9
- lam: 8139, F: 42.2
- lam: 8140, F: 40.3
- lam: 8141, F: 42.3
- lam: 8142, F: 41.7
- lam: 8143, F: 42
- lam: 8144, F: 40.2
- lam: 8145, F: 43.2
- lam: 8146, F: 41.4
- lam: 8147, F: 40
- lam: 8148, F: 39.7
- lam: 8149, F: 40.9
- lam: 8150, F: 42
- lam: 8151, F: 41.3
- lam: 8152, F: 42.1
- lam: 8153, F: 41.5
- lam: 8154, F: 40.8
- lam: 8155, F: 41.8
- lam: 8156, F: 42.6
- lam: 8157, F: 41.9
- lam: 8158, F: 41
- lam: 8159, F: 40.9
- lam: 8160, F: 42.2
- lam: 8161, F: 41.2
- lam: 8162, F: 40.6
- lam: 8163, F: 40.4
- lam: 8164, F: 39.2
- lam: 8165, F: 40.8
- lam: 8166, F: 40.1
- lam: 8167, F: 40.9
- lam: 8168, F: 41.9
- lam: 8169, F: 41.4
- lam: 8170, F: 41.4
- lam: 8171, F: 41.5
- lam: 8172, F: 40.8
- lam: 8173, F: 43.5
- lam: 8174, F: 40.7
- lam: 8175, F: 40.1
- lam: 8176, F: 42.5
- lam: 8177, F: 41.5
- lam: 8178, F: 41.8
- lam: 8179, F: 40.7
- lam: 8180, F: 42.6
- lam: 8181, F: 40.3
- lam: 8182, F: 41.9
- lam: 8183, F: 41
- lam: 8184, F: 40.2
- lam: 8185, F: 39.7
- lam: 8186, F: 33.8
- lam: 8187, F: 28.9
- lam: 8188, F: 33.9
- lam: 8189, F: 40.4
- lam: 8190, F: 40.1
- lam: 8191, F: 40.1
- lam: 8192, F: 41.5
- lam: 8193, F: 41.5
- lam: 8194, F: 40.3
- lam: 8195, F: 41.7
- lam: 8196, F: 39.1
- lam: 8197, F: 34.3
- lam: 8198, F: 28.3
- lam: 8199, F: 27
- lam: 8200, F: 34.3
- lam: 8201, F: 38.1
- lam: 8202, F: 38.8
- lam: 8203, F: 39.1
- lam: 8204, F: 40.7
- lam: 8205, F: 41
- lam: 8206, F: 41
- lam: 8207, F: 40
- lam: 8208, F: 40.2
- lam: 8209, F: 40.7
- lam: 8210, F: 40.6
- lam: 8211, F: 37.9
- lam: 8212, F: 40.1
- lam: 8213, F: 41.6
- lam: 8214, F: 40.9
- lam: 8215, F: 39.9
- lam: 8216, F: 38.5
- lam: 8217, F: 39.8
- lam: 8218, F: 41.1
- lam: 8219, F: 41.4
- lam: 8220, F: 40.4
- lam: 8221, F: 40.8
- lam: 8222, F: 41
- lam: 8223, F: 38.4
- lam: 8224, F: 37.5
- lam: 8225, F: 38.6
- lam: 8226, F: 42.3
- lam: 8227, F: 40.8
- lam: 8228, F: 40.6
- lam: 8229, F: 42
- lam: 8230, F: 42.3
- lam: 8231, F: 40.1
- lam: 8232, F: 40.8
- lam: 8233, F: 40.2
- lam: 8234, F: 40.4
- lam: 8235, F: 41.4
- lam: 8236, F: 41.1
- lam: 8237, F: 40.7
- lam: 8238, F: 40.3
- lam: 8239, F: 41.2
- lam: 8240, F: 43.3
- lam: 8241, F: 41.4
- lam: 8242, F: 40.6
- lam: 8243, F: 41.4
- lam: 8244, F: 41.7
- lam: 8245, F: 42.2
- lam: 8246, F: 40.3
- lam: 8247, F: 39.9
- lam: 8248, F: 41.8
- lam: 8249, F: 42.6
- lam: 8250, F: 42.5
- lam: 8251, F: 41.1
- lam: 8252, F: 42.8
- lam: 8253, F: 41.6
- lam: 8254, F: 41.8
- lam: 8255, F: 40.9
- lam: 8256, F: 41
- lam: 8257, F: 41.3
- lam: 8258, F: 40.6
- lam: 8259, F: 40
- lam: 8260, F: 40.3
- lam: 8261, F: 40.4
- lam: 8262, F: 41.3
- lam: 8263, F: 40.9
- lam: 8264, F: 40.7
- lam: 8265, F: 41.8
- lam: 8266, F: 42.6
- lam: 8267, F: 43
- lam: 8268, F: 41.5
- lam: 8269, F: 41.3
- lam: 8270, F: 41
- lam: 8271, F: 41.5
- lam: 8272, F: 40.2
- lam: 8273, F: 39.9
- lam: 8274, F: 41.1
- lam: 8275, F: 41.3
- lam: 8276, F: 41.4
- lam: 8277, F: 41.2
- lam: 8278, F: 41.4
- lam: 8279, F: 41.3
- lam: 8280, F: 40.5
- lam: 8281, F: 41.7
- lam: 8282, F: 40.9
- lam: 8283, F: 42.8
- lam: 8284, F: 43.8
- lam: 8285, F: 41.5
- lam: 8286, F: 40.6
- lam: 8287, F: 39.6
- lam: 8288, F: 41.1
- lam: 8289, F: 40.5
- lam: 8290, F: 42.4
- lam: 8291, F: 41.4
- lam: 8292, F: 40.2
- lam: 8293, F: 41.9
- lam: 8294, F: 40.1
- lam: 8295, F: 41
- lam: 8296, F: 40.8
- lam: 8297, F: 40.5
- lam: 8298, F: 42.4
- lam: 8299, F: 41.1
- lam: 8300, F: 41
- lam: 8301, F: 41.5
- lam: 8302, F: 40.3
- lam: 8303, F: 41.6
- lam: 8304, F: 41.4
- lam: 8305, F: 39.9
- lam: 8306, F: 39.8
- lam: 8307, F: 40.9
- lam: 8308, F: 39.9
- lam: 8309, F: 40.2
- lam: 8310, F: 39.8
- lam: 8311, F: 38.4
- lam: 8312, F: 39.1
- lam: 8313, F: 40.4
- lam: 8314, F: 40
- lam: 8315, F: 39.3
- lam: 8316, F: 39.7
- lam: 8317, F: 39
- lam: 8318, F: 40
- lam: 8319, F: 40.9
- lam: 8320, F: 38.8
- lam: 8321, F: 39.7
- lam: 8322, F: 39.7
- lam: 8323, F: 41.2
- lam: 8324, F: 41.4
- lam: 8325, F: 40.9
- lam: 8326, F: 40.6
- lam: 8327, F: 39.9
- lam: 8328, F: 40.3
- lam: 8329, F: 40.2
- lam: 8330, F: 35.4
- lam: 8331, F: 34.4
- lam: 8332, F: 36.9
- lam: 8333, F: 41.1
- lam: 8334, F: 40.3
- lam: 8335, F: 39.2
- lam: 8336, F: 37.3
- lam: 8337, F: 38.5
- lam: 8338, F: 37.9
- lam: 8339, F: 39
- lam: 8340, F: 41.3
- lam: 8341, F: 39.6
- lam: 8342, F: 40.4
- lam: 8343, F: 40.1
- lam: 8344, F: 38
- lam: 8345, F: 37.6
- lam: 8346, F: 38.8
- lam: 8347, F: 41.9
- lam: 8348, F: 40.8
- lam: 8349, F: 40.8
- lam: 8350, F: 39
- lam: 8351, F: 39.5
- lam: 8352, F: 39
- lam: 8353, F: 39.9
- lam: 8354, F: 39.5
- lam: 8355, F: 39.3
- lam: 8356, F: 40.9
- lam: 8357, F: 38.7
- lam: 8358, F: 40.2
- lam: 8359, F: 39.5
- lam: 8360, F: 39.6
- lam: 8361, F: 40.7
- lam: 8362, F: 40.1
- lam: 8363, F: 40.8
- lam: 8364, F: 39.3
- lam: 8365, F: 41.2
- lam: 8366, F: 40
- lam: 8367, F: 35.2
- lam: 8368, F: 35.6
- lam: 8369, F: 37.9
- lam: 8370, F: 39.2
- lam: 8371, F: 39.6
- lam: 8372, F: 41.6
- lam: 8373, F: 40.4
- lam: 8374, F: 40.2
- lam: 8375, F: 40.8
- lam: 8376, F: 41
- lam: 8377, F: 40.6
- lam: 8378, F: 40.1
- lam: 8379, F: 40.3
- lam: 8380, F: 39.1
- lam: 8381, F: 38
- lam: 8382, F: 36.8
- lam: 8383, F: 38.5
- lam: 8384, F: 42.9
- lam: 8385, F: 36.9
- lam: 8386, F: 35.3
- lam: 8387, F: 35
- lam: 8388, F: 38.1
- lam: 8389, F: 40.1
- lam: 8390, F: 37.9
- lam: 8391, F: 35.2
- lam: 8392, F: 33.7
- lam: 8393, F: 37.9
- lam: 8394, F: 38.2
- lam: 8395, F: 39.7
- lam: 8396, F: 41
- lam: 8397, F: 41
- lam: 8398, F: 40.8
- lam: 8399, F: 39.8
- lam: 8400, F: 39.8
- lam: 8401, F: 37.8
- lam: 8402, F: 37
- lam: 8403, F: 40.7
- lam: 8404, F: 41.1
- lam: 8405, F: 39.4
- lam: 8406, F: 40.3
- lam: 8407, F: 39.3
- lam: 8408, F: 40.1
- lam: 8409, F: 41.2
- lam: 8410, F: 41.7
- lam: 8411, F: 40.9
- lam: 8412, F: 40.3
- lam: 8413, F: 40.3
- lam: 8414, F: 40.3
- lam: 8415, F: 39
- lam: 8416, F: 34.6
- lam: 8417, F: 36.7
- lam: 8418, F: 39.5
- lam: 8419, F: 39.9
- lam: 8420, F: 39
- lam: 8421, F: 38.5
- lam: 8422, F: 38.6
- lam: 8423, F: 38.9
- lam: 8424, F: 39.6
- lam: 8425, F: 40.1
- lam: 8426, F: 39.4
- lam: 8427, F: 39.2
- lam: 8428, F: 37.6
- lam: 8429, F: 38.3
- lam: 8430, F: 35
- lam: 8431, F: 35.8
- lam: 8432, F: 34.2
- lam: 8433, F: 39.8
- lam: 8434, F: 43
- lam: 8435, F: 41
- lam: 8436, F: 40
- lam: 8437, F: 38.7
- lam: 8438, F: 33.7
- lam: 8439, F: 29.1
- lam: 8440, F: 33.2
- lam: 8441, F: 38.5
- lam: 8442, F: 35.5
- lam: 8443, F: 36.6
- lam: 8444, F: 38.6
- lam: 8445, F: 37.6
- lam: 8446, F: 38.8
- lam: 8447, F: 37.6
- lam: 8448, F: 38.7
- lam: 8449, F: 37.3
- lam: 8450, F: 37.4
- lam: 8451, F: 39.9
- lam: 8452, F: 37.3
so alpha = 0.07 mag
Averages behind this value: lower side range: 40.7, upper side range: 38.7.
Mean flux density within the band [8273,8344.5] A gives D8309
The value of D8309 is 40.2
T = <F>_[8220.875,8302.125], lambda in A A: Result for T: 41.1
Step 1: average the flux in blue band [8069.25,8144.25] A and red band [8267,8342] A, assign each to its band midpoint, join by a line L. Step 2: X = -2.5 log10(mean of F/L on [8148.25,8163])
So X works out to -0.02 mag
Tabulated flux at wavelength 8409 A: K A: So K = 41.2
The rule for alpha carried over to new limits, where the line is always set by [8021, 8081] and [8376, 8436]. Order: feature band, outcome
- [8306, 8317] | -0.01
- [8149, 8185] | -0.03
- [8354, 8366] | -0.02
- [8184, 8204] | 0.08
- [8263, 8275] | -0.05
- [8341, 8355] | -0.01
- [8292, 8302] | -0.04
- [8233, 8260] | -0.04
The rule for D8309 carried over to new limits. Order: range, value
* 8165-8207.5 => 39.3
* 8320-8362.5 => 39.5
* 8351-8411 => 39.3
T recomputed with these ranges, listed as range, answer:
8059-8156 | 40.9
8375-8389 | 38.8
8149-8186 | 41.1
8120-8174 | 41.2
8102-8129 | 40.8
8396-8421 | 39.6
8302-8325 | 40.1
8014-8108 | 40.7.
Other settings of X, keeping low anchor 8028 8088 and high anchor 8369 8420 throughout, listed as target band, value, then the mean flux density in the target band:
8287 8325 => -0.024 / 40.5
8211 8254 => -0.025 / 40.9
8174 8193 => 0.016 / 39.6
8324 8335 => 0.010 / 39.1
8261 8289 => -0.042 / 41.3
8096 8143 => -0.012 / 40.9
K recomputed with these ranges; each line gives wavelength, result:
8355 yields 39.3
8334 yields 40.3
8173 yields 43.5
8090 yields 40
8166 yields 40.1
